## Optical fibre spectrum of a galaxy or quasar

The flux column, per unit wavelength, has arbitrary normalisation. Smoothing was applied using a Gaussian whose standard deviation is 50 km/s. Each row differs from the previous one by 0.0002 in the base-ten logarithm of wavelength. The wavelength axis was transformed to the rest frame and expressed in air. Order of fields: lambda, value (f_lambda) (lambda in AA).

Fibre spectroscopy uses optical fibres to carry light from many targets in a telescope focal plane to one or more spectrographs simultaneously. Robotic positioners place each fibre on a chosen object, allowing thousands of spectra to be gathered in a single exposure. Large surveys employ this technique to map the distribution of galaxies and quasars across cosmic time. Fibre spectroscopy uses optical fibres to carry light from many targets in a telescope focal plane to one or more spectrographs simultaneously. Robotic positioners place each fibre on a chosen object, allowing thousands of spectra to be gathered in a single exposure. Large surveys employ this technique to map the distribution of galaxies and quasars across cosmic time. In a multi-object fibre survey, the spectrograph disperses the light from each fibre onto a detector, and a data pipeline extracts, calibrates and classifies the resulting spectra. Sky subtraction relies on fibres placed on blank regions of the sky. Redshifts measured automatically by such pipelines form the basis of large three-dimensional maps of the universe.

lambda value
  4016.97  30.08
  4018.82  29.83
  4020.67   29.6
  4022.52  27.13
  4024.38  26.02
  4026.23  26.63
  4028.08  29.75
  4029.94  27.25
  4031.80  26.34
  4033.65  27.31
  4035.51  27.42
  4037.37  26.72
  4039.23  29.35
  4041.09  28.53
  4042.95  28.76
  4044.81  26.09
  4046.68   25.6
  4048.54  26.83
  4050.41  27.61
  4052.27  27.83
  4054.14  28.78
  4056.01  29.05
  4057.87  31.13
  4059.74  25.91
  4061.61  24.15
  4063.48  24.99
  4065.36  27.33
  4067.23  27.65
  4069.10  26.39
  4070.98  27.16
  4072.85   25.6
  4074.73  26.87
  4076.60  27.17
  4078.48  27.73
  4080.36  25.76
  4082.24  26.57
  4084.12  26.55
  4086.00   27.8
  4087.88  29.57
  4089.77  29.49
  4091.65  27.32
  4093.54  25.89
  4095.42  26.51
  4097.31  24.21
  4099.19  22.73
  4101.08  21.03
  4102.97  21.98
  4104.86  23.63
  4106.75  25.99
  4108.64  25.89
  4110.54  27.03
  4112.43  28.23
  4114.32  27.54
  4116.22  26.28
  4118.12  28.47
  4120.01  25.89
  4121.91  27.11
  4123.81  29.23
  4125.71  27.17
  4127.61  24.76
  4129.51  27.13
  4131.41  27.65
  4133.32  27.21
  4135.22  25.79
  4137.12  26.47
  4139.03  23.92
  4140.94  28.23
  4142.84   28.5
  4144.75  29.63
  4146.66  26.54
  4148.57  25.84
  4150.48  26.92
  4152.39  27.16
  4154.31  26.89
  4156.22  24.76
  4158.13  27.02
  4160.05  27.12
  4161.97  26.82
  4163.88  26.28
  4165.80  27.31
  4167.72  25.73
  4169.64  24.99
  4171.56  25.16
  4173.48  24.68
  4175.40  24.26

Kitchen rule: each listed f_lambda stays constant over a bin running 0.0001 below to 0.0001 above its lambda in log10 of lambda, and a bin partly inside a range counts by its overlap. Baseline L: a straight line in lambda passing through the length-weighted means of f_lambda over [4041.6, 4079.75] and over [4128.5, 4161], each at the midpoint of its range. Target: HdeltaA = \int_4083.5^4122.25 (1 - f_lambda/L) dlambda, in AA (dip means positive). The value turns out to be 1.2 AA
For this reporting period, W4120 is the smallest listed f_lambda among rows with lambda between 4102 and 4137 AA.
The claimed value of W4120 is 21.98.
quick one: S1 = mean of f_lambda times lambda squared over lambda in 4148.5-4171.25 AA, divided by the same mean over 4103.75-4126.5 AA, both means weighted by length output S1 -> 1.00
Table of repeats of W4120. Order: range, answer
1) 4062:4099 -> 24.21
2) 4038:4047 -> 25.6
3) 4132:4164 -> 23.92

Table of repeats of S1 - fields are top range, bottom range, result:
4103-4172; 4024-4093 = 1.01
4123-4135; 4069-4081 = 1.04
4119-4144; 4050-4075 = 1.02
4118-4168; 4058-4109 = 1.06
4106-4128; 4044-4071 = 1.03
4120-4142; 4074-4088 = 1.01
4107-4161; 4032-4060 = 1.01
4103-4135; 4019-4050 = 1.01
